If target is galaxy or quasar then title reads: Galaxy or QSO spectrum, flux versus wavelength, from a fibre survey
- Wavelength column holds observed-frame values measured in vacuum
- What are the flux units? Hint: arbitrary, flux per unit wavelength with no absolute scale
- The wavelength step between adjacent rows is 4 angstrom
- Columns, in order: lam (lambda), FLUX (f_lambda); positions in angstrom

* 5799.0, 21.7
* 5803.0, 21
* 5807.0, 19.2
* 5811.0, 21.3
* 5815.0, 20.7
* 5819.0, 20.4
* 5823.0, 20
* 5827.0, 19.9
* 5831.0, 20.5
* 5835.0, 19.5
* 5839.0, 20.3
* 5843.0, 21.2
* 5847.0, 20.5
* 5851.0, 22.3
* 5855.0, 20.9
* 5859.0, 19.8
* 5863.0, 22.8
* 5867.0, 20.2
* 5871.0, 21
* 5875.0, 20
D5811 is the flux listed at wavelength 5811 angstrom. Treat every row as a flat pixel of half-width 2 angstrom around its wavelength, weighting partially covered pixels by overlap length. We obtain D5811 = 21.3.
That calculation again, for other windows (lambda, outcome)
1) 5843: 21.2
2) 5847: 20.5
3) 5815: 20.7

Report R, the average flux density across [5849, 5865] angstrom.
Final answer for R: 21.4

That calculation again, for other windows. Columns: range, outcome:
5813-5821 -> 20.5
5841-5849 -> 20.9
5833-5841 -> 19.9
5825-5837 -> 20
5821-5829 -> 19.9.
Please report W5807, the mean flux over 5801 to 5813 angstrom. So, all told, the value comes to 20.5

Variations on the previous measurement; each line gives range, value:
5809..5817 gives 21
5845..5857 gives 21.2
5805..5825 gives 20.3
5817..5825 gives 20.2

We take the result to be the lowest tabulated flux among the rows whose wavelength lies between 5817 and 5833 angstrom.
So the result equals 19.9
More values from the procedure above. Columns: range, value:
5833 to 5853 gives 19.5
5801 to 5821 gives 19.2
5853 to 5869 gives 19.8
